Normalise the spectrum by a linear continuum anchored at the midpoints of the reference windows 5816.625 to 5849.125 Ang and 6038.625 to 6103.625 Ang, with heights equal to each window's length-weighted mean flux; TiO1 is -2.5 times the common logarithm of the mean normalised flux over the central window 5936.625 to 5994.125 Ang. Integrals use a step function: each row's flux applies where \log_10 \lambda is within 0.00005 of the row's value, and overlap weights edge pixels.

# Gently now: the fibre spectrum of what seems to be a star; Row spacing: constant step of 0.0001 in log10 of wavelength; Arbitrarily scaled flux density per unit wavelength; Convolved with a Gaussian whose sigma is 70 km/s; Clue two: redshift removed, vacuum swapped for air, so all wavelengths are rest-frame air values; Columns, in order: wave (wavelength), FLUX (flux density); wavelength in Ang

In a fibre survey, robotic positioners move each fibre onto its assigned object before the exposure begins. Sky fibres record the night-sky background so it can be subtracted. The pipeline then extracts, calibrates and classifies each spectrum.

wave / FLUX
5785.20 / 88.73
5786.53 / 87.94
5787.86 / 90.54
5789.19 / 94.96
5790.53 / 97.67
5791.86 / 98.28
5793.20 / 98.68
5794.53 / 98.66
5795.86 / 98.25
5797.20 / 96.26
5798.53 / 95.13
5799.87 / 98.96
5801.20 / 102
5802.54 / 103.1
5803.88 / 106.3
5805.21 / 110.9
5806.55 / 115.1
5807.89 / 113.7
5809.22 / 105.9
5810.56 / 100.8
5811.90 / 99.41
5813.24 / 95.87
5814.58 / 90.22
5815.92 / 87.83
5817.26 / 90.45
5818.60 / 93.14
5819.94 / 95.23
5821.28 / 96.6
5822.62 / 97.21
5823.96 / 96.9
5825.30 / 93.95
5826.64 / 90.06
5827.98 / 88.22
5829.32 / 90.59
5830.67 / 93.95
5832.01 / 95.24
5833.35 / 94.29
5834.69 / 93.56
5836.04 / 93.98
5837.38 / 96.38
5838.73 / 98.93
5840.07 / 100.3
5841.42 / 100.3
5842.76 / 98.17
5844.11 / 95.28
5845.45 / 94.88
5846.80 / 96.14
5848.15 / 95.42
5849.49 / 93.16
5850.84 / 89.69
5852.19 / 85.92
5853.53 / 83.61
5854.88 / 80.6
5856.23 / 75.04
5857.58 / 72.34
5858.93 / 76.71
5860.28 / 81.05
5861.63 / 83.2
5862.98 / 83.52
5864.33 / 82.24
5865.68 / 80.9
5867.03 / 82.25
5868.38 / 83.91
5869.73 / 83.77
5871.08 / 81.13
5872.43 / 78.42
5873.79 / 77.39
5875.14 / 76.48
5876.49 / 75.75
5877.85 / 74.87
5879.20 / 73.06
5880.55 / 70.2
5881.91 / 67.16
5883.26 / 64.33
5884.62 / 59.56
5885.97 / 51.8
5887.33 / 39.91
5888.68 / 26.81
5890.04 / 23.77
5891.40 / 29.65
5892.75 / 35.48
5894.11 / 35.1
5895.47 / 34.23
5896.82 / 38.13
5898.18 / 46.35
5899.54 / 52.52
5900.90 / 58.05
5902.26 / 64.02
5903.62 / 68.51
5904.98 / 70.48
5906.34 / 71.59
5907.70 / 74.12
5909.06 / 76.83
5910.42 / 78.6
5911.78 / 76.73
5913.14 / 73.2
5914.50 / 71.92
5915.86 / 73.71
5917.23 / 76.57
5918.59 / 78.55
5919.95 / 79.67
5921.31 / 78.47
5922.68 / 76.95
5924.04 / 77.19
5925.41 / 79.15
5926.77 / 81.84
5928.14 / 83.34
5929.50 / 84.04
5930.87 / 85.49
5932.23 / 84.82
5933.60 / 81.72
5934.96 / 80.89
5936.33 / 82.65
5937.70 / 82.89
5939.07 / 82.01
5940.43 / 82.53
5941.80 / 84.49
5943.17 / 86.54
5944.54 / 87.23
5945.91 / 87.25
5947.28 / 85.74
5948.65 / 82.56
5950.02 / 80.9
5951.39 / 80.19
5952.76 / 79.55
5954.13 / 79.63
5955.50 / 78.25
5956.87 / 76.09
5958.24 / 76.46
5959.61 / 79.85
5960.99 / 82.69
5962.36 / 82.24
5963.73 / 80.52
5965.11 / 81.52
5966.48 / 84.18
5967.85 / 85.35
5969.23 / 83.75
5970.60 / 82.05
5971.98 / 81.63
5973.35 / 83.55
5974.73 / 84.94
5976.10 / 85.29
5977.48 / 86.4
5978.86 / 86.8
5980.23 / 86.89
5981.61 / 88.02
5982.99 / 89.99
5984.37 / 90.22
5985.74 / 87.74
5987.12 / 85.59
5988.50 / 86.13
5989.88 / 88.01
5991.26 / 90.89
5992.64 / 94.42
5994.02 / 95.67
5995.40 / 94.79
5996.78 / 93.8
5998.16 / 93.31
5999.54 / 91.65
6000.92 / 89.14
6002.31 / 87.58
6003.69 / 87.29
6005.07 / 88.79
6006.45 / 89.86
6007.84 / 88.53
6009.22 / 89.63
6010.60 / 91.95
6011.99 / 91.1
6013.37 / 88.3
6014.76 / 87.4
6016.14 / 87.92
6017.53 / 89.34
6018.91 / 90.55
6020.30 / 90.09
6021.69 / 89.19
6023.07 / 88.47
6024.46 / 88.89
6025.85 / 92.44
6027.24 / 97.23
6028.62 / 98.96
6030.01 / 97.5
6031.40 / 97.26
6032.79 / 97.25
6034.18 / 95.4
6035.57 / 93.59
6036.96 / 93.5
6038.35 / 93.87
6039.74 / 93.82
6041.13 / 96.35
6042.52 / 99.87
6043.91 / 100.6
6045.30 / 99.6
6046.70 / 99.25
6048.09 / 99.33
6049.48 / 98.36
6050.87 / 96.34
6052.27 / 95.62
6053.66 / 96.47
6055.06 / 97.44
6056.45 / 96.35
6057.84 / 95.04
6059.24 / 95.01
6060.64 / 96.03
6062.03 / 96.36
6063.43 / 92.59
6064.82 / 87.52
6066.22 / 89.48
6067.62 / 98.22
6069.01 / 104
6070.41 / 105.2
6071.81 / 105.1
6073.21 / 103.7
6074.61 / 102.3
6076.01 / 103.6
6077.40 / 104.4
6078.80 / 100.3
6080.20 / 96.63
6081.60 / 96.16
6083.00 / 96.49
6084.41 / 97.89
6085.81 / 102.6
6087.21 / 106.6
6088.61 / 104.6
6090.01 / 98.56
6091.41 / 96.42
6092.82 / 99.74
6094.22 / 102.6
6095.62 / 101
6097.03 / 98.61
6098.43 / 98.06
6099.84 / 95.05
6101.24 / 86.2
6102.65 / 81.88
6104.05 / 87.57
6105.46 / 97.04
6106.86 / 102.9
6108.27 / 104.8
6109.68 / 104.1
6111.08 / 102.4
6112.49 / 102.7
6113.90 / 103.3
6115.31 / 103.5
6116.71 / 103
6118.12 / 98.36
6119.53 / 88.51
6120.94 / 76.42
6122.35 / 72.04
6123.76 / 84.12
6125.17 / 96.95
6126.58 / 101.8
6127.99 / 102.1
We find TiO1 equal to 0.15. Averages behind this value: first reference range 95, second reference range 97.9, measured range 84.3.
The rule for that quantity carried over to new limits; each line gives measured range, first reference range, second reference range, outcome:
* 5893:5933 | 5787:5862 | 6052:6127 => 0.343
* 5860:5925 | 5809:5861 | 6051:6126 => 0.365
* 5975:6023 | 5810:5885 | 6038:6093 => 0.065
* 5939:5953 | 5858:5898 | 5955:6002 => -0.065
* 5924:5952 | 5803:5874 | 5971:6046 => 0.102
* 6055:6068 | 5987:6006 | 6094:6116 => 0.011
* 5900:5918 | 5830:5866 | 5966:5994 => 0.226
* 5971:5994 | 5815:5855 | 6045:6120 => 0.106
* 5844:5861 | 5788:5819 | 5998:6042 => 0.142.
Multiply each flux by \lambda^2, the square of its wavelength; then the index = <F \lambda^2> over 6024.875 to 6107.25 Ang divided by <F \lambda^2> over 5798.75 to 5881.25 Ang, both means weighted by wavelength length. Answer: 1.16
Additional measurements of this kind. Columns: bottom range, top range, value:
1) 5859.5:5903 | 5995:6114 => 1.63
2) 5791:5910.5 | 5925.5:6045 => 1.12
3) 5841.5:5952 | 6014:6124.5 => 1.37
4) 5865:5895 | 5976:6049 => 1.55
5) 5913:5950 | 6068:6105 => 1.28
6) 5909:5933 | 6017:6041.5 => 1.23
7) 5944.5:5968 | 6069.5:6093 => 1.30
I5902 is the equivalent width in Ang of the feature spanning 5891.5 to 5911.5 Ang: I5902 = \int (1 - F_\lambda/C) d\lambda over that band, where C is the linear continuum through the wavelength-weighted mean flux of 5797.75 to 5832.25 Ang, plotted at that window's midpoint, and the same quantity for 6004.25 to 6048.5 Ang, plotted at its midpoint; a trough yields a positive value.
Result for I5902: 8.12 Ang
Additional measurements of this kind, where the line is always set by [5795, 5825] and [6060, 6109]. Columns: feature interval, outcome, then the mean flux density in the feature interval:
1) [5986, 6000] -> 1.0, 91.3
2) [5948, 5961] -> 2.5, 79.5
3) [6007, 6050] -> 2.1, 93.7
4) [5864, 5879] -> 3.0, 79.5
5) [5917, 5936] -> 3.5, 80.8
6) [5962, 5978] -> 2.5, 83.5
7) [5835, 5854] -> 0.9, 94.5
